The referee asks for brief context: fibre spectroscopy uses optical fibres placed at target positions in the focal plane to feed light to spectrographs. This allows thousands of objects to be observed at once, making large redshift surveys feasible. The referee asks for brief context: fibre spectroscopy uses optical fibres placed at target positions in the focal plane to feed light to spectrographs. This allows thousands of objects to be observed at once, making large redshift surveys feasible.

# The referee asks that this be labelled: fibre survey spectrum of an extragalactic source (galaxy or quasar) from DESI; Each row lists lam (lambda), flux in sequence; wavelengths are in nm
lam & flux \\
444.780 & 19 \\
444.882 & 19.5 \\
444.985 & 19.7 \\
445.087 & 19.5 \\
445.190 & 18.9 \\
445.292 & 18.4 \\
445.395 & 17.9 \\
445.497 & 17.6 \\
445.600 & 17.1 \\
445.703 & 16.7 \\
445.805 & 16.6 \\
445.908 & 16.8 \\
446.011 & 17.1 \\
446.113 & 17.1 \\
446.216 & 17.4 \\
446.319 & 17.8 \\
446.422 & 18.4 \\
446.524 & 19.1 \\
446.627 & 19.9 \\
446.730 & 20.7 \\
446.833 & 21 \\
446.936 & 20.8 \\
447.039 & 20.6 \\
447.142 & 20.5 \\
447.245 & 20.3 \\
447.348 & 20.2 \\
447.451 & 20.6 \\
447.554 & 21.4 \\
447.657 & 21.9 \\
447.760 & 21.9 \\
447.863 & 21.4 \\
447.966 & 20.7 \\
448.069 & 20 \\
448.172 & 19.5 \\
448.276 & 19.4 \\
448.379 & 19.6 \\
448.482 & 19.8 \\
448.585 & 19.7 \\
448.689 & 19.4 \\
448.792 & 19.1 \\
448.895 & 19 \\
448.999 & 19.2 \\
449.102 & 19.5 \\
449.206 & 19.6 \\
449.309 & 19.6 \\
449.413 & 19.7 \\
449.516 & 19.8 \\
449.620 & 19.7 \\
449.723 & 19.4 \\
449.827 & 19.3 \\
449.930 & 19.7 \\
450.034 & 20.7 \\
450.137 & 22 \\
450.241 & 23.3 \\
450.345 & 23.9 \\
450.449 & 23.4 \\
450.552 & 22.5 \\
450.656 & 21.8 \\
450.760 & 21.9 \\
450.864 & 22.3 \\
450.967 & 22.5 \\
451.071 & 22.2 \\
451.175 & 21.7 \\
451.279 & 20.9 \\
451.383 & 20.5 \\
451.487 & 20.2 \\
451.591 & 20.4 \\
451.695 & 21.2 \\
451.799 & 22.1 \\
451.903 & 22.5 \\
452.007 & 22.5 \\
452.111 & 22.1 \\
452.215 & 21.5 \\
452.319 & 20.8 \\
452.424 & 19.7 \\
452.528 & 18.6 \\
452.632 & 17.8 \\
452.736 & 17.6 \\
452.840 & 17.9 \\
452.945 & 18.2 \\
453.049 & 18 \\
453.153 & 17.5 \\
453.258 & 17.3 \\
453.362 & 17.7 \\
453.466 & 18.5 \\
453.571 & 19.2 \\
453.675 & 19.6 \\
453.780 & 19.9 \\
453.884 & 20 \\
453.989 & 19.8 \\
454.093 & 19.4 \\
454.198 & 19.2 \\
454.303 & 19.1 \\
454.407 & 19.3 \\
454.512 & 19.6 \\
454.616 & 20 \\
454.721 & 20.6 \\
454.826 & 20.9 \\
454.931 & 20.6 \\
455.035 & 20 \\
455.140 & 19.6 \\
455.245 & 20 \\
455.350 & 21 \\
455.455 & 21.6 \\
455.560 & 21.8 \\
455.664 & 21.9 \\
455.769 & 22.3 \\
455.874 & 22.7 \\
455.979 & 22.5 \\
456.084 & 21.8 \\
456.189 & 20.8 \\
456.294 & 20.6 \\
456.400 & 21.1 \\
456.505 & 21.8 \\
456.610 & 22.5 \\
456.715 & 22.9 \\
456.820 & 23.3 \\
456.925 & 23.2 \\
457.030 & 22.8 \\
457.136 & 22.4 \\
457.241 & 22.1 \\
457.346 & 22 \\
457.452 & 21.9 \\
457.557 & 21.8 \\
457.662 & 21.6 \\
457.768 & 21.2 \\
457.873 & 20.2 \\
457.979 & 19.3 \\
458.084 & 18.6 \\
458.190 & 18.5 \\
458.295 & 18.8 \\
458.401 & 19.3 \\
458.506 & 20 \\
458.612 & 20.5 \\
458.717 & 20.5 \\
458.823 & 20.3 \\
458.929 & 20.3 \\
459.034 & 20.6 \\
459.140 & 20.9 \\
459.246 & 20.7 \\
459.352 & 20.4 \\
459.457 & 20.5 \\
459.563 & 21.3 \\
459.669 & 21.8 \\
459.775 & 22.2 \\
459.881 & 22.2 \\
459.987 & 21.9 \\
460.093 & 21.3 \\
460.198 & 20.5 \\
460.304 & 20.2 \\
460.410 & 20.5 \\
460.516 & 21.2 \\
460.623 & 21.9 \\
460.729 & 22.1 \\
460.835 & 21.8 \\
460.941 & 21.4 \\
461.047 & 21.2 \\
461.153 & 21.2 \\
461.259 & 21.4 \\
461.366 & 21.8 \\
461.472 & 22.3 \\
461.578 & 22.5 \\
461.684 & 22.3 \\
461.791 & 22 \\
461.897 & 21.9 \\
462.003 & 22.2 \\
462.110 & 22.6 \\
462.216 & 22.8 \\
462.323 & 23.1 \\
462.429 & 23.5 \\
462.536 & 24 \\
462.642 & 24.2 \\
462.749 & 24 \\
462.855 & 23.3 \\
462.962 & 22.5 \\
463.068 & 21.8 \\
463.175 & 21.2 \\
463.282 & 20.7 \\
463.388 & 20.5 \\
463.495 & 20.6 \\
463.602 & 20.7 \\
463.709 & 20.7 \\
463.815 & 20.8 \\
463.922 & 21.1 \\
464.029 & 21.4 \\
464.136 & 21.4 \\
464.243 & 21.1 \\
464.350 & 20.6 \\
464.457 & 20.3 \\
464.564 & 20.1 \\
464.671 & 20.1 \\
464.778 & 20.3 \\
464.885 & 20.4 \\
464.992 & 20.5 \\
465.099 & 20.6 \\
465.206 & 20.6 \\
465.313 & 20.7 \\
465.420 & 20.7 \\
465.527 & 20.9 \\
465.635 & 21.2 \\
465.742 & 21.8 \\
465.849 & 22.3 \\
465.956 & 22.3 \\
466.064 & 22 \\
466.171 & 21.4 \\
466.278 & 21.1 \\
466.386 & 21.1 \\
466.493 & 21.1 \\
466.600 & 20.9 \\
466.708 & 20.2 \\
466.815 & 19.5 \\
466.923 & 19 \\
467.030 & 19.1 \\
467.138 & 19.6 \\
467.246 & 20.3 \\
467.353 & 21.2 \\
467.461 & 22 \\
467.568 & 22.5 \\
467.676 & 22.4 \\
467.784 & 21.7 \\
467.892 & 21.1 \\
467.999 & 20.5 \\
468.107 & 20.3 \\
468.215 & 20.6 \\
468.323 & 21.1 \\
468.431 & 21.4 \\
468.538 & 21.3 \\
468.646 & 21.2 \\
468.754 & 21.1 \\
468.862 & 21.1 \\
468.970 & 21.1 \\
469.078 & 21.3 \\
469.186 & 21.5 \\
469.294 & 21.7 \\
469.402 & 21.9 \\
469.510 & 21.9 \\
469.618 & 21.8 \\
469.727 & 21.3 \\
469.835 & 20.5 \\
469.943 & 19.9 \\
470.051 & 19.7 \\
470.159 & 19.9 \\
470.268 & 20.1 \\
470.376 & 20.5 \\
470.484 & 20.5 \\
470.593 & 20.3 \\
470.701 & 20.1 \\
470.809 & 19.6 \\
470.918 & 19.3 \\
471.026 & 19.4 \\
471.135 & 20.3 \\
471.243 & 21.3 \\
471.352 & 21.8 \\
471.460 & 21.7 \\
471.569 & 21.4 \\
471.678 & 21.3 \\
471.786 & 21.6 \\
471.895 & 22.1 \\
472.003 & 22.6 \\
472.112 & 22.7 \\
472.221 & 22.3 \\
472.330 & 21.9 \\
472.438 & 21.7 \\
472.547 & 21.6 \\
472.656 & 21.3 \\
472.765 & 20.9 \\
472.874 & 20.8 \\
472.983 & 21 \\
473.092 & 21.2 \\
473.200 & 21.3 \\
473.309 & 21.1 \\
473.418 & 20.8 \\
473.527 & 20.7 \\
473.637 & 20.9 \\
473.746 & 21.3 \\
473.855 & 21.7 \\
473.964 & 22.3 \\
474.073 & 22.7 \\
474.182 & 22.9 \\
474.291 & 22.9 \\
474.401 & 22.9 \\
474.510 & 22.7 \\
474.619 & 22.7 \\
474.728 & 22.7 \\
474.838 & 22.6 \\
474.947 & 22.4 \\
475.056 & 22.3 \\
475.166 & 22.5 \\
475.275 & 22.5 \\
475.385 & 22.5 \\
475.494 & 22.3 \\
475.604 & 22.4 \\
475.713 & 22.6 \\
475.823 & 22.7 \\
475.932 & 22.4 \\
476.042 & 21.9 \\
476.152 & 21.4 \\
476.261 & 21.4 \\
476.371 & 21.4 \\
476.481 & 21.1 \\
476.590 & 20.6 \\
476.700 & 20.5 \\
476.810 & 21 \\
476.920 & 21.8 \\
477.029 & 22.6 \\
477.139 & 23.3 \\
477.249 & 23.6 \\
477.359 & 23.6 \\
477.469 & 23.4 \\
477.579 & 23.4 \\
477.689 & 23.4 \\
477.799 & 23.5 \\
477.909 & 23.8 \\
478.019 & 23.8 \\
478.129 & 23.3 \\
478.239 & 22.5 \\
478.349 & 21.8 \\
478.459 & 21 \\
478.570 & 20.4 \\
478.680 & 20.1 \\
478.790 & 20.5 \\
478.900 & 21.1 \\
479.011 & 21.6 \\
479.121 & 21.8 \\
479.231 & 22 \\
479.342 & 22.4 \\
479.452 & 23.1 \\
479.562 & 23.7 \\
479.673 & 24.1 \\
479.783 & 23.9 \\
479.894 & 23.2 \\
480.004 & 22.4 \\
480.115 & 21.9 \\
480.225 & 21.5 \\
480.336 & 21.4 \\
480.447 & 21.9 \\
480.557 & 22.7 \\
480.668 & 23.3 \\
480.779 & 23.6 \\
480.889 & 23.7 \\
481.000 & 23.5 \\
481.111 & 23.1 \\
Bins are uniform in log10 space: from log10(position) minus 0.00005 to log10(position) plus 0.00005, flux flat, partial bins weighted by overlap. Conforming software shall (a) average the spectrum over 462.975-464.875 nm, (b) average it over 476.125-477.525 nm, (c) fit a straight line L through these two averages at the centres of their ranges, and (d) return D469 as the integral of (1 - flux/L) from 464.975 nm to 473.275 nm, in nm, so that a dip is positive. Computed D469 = 0.10 nm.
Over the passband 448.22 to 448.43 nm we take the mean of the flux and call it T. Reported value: 19.4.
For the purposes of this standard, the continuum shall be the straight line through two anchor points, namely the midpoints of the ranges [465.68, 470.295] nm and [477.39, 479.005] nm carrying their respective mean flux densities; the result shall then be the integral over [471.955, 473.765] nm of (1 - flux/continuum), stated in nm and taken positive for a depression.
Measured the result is 0.02 nm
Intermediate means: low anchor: 21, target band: 21.4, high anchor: 22.3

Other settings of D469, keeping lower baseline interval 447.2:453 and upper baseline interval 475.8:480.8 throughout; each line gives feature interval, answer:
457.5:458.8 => 0.06 nm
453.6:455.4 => 0.08 nm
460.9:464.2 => -0.10 nm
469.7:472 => 0.13 nm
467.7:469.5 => 0.04 nm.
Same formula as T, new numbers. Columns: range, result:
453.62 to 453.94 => 19.8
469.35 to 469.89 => 21.5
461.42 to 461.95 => 22.2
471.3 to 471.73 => 21.5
